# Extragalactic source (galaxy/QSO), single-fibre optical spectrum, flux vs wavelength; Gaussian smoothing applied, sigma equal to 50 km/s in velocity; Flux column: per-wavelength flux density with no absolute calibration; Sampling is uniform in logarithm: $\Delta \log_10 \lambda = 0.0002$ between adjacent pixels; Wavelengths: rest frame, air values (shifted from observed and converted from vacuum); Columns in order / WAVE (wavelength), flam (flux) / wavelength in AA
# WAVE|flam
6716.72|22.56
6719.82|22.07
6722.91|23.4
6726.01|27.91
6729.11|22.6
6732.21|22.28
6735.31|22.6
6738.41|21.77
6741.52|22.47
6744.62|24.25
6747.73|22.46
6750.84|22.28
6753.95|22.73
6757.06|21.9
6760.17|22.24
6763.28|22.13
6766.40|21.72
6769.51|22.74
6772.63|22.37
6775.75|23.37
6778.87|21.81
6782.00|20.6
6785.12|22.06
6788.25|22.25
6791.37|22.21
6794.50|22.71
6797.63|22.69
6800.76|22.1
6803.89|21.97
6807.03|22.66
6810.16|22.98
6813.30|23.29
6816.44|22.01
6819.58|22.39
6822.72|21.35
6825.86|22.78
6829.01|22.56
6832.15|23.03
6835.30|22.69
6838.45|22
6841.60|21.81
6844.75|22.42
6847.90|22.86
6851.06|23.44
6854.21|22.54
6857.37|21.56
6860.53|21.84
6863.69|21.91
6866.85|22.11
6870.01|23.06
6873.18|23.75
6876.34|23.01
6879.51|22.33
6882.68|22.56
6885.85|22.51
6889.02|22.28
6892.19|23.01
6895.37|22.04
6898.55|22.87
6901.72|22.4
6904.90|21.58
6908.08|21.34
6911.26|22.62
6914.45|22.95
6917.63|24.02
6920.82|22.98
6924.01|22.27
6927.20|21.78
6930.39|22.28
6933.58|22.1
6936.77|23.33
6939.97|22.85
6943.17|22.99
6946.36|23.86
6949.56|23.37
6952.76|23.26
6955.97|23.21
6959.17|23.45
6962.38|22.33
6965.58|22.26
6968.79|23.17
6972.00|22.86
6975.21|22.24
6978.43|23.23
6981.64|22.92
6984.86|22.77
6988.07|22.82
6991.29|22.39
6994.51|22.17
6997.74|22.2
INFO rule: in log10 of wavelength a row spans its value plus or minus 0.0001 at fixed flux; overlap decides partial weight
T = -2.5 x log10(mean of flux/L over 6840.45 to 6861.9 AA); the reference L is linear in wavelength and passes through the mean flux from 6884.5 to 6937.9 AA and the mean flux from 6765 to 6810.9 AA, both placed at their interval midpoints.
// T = 0.00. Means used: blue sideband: 22.3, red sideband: 22.5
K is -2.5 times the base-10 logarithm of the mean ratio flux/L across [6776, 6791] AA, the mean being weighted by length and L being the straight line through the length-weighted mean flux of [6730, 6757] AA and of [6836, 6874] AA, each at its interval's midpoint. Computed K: 0.03 mag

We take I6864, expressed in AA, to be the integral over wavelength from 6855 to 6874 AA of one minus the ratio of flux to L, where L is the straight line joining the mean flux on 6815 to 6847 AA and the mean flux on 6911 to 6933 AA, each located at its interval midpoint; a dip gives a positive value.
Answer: 0.1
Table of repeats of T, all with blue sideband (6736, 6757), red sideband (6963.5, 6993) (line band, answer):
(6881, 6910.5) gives 0.019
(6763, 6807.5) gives 0.020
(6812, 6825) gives 0.018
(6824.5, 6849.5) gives 0.007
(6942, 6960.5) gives -0.031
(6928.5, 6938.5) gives 0.007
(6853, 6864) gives 0.035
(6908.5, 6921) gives -0.014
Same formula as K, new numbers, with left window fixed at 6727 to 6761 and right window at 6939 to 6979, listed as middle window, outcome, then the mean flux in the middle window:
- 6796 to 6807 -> 0.019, 22.3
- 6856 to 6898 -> 0.018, 22.5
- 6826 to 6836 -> 0.000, 22.8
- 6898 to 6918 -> 0.022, 22.4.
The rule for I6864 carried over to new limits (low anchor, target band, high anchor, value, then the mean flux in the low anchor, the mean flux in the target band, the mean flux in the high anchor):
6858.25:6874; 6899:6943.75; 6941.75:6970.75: 0.61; 22.4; 22.5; 23.1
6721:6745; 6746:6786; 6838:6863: 1.49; 23.4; 22.2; 22.3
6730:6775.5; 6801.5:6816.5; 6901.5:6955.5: -0.05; 22.5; 22.6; 22.7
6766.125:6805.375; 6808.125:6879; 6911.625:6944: -0.27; 22.2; 22.5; 22.7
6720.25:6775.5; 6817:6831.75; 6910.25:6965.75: 0.35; 22.8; 22.3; 22.9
